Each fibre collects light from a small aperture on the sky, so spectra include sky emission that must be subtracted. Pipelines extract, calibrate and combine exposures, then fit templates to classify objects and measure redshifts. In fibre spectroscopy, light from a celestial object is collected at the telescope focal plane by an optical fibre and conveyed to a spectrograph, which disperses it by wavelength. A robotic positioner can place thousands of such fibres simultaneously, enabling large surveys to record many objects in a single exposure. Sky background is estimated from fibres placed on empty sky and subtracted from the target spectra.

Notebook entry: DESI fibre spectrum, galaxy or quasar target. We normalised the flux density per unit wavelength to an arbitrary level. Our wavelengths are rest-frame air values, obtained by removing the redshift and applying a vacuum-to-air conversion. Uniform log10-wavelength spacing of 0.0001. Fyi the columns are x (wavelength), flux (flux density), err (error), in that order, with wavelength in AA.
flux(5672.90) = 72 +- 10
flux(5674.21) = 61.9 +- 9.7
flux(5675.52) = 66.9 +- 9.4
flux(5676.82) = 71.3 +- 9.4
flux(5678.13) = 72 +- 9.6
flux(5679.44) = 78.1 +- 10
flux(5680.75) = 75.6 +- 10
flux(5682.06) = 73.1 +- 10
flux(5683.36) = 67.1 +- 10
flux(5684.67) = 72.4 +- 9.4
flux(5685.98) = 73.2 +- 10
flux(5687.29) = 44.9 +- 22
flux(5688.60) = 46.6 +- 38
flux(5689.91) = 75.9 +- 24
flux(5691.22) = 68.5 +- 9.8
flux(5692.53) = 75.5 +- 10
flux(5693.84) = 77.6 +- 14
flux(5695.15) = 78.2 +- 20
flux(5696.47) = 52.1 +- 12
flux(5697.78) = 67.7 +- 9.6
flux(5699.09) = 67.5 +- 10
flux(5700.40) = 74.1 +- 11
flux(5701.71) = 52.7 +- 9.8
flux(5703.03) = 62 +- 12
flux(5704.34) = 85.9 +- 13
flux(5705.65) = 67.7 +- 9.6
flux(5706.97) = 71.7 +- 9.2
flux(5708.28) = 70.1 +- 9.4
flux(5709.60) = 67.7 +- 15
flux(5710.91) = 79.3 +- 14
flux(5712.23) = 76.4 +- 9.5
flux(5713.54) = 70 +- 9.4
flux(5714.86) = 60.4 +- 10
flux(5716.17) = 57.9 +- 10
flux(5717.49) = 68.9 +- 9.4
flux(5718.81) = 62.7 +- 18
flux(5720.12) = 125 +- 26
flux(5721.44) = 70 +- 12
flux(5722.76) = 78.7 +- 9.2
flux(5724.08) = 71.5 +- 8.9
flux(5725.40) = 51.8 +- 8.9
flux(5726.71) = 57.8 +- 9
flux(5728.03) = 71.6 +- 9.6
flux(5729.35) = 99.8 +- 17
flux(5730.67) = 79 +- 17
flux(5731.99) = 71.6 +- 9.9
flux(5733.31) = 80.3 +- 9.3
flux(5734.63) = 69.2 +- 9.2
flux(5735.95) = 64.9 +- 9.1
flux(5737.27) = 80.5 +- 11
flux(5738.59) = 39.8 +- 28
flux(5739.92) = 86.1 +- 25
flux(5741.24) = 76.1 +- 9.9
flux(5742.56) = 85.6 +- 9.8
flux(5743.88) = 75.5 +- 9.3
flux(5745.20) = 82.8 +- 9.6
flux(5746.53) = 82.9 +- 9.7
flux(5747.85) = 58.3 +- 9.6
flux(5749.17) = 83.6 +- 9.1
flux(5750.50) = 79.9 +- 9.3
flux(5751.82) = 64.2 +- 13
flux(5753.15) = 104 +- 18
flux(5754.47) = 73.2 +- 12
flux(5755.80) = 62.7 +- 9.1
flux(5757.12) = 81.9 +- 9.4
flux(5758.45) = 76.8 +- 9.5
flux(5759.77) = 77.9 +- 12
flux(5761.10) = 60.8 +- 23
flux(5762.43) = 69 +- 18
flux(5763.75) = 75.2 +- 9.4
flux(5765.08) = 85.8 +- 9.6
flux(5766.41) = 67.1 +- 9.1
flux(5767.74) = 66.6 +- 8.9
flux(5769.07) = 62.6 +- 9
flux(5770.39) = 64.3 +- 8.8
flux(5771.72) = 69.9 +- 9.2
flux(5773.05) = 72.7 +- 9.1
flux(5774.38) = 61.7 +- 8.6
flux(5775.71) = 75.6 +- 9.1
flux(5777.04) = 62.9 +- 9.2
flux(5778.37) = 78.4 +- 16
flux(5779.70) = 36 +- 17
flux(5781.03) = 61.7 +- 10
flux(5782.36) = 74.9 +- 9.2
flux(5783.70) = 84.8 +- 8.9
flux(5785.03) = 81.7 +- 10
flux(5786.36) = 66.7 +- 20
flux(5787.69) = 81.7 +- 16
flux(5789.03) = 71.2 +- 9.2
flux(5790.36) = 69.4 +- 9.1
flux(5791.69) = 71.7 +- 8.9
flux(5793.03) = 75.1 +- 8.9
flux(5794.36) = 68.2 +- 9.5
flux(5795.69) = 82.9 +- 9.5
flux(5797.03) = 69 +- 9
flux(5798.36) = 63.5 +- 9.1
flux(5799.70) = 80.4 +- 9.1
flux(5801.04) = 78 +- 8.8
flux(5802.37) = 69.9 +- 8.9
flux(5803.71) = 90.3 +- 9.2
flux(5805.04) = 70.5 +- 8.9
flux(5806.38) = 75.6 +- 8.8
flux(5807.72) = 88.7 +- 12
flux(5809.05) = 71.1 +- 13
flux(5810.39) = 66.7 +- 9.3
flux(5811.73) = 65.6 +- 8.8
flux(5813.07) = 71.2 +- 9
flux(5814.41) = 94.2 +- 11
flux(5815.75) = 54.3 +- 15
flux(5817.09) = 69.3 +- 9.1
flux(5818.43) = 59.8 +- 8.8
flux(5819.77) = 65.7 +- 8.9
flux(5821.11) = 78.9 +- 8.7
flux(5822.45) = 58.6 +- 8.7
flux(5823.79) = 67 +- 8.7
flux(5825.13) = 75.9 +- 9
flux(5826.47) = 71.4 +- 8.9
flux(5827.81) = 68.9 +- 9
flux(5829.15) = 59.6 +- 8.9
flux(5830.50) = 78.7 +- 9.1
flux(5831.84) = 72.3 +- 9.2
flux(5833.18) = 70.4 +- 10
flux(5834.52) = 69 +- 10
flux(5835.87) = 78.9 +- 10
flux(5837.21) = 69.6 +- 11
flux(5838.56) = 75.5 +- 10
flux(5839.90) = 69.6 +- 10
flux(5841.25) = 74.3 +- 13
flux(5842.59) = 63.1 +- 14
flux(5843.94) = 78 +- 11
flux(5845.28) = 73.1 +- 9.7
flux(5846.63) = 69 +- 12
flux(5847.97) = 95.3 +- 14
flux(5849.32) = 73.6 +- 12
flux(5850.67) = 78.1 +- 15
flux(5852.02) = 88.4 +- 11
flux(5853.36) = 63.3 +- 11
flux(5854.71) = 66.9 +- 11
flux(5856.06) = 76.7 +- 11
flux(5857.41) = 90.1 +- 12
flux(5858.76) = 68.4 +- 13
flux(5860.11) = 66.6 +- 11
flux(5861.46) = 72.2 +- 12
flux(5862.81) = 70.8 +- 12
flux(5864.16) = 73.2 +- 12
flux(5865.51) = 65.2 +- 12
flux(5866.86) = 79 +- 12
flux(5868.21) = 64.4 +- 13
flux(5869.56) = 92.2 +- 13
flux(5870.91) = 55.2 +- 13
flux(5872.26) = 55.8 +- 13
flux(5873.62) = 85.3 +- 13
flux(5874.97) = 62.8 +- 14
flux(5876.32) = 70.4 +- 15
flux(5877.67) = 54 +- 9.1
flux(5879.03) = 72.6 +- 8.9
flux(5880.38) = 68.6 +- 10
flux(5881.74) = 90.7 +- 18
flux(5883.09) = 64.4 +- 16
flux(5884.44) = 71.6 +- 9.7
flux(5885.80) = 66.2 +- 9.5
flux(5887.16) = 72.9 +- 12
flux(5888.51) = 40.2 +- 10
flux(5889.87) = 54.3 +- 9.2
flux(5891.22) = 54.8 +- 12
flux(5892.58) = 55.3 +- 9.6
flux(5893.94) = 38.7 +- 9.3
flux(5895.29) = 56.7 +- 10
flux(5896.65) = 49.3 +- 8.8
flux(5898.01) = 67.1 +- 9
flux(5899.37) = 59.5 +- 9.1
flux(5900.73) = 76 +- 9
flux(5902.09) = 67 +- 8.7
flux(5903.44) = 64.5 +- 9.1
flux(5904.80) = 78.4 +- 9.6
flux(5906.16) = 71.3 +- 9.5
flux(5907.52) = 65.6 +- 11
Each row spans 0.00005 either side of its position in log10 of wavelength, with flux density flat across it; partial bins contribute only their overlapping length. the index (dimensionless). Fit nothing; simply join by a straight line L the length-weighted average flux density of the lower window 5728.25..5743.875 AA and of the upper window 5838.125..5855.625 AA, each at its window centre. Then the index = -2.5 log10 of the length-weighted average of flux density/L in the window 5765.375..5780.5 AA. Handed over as 0.15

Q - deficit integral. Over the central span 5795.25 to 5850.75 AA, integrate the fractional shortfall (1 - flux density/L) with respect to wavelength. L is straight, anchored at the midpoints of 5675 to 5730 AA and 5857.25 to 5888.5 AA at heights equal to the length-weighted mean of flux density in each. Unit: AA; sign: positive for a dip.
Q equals -2.0 AA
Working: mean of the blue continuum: 70.4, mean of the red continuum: 70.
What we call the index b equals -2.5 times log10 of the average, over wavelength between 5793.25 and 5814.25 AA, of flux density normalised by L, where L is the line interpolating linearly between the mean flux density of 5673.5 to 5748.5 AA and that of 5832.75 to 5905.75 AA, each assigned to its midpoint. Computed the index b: -0.071 mag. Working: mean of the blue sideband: 71.1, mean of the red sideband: 69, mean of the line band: 74.6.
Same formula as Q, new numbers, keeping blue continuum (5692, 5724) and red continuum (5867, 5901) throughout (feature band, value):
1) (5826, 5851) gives -2.66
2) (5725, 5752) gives -1.33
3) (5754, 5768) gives -0.66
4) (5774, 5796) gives -0.80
